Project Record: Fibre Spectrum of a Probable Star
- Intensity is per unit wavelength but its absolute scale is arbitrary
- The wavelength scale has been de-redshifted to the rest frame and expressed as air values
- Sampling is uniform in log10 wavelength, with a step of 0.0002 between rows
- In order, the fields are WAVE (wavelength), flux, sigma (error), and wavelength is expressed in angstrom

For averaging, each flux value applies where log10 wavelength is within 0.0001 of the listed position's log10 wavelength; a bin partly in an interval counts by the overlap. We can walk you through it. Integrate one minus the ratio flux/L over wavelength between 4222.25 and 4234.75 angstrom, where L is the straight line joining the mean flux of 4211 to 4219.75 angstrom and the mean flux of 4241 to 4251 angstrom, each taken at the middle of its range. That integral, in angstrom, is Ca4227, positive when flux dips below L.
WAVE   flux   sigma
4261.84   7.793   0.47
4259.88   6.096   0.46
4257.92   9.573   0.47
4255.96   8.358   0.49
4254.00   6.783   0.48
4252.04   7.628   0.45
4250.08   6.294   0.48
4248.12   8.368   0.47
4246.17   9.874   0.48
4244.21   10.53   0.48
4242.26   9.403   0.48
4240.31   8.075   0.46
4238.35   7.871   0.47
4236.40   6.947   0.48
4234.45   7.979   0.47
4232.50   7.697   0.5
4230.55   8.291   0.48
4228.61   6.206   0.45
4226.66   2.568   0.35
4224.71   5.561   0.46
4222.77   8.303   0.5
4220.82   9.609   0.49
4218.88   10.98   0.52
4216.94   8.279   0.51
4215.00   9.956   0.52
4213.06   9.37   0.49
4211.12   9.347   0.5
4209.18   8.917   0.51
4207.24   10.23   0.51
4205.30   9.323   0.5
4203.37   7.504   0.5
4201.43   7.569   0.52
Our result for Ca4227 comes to 3.7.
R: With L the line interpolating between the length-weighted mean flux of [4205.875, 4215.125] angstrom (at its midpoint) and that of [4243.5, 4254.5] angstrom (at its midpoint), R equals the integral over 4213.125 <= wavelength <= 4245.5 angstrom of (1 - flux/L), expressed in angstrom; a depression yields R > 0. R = 3.0 angstrom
